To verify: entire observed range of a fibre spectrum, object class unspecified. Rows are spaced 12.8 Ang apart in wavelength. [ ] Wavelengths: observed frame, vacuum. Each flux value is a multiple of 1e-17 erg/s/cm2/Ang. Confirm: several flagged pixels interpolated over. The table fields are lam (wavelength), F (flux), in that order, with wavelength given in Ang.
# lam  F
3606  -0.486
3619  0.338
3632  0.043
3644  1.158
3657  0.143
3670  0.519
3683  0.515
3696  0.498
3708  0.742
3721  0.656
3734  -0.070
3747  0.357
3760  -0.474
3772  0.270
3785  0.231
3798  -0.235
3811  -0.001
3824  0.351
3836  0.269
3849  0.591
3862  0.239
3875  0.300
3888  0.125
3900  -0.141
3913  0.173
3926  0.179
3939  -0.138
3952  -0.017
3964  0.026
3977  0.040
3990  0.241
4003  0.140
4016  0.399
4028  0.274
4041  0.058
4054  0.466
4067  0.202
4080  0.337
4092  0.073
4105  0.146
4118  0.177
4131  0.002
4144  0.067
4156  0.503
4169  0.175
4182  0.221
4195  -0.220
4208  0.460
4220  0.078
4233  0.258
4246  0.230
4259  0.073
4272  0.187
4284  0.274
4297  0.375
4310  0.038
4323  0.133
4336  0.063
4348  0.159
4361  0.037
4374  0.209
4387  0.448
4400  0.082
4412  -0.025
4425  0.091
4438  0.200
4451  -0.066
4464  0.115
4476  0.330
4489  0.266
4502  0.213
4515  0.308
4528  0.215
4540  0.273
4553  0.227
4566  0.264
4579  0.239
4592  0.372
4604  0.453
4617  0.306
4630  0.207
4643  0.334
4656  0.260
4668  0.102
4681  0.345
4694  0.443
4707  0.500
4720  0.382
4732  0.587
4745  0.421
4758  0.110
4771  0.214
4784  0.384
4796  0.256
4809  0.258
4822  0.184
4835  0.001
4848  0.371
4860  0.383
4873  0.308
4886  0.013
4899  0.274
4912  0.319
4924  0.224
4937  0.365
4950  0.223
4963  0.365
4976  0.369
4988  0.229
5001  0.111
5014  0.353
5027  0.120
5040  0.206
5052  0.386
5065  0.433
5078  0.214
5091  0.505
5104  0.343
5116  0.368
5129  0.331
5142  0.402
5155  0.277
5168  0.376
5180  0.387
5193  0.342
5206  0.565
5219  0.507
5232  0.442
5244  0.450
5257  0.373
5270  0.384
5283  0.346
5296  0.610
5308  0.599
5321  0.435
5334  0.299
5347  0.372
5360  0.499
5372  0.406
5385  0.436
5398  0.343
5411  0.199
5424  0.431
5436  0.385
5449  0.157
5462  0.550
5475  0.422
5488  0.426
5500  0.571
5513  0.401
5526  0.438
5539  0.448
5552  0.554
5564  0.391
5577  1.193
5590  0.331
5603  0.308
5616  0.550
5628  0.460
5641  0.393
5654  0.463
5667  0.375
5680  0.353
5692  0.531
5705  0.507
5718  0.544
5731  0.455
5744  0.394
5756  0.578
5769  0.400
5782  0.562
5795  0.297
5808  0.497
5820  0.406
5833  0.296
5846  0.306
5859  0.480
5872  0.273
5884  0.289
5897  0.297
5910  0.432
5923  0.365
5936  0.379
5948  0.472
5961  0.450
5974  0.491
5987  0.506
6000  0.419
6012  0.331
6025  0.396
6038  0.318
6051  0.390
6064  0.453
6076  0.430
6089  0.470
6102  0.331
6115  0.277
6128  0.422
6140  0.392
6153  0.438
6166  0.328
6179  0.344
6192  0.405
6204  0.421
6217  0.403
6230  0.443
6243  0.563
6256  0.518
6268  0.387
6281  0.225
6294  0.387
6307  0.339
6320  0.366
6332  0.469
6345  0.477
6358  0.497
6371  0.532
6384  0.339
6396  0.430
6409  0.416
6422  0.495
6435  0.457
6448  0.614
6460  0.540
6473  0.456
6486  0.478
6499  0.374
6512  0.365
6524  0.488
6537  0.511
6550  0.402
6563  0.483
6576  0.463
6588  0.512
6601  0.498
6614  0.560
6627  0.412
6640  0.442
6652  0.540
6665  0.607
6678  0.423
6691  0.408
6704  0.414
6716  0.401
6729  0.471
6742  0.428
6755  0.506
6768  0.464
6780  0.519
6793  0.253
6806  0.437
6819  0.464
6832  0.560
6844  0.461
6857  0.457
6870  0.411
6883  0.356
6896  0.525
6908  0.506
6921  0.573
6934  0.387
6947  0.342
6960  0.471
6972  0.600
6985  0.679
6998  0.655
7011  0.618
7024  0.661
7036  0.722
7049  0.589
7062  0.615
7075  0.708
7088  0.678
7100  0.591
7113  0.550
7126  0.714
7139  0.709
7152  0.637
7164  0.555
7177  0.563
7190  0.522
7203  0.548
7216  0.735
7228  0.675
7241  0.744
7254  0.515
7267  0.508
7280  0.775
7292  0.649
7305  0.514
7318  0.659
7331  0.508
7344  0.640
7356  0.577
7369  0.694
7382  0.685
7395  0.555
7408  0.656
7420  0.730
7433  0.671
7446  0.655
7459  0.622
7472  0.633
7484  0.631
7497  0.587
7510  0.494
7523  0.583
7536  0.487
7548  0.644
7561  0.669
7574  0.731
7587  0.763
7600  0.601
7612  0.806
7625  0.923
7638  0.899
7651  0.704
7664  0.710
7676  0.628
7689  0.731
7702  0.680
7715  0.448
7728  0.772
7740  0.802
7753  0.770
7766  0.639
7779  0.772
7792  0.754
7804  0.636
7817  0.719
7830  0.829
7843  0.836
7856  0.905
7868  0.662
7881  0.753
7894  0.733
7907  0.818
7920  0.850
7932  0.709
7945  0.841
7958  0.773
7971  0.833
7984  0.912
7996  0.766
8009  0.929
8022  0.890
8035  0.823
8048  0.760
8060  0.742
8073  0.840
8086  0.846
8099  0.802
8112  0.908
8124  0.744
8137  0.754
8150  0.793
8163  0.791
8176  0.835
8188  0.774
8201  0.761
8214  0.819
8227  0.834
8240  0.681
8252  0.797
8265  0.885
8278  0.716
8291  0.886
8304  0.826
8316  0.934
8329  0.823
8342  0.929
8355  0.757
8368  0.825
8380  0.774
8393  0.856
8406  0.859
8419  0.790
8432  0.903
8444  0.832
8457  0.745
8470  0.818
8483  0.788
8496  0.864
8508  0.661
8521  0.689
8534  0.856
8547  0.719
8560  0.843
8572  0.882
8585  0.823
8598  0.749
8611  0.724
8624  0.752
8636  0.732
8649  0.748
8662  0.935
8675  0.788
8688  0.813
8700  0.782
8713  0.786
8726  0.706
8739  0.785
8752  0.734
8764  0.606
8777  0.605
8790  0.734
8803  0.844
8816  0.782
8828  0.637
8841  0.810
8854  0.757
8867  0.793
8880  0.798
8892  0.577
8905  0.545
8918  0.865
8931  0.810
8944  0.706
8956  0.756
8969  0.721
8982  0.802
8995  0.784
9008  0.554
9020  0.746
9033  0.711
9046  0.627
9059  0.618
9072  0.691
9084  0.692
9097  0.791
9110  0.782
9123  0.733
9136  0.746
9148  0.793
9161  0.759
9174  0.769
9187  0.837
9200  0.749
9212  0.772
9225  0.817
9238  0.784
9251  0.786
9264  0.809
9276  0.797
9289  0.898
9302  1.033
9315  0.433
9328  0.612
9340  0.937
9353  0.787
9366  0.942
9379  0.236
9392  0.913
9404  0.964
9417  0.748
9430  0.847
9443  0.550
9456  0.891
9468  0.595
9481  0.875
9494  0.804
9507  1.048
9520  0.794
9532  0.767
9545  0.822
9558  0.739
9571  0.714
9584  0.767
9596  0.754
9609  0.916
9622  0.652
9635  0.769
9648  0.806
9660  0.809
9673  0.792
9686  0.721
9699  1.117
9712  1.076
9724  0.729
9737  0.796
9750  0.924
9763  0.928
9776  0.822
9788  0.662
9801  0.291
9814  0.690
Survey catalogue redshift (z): 0.749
